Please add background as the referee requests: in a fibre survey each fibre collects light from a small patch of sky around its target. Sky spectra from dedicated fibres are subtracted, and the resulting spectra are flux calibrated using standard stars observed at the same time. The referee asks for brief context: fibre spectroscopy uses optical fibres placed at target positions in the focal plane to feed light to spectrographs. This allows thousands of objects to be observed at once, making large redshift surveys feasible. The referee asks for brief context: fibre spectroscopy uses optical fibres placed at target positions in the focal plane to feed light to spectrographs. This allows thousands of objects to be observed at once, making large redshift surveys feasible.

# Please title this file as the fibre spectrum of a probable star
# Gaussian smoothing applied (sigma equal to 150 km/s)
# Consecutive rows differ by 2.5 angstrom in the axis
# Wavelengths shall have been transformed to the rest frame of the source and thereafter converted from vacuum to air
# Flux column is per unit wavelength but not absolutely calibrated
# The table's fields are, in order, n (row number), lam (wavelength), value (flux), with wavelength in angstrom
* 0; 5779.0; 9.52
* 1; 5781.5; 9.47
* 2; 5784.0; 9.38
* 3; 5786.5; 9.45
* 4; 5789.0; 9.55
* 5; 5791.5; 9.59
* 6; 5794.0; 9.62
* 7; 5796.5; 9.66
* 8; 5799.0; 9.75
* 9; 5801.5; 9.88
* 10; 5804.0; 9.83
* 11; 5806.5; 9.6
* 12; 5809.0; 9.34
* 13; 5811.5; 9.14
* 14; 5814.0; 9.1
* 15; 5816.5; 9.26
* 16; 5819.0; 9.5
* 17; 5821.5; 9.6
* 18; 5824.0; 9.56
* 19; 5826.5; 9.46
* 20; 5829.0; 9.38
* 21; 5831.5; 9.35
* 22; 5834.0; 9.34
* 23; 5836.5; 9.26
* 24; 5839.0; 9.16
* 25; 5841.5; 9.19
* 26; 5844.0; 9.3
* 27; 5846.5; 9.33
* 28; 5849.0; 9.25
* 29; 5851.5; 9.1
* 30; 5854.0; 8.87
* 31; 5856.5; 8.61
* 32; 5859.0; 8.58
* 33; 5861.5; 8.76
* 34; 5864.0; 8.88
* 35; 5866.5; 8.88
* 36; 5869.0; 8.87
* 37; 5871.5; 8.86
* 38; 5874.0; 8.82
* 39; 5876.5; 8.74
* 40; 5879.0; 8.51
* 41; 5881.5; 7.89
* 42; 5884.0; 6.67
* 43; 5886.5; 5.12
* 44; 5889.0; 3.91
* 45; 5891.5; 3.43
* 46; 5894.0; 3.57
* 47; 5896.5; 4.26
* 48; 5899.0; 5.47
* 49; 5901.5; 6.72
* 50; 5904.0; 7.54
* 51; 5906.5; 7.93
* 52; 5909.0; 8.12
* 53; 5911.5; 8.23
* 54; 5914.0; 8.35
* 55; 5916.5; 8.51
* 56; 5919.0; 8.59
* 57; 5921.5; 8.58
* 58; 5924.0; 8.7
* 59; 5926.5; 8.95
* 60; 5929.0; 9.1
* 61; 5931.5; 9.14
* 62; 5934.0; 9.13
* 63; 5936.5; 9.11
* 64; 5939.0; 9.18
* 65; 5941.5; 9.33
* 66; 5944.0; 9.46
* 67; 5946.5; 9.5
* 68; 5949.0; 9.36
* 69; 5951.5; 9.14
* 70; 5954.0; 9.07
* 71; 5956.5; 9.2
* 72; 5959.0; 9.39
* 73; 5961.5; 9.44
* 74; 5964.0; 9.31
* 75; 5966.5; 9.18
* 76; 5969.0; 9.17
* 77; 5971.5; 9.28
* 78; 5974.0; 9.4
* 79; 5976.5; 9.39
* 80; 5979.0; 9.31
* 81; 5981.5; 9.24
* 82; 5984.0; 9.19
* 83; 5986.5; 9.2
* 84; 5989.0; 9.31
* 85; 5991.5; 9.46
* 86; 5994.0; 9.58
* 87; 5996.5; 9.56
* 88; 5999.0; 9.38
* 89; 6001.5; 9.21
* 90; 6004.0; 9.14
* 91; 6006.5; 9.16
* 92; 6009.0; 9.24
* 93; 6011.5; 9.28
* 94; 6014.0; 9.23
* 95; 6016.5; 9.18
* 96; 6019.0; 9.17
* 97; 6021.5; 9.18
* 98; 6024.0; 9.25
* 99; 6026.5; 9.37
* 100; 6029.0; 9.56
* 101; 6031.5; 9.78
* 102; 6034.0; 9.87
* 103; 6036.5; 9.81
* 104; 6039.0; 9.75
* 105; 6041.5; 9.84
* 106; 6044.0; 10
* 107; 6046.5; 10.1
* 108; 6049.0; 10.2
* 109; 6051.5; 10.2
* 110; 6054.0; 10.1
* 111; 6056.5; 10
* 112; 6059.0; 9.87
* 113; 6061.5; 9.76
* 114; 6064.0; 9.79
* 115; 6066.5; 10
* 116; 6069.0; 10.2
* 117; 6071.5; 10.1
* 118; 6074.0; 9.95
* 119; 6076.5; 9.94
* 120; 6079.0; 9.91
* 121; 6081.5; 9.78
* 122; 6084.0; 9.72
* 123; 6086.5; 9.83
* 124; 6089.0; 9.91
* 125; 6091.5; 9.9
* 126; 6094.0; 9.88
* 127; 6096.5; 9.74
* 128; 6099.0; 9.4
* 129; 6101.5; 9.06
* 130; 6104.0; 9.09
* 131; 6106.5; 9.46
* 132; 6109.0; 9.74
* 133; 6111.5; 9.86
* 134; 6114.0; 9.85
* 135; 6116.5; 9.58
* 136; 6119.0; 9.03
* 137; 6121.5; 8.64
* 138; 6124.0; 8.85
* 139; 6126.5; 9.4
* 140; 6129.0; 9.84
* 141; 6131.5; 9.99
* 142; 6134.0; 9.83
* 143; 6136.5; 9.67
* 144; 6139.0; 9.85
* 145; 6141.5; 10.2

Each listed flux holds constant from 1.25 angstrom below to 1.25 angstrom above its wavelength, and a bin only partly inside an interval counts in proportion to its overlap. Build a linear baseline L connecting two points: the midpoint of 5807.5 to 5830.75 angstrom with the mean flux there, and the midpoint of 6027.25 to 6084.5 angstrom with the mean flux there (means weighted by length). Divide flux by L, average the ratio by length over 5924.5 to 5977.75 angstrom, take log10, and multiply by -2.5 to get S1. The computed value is 0.05 mag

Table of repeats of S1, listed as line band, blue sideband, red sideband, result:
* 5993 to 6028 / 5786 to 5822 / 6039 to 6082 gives 0.069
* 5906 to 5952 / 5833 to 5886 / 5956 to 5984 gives 0.027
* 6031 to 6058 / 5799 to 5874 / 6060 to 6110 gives -0.033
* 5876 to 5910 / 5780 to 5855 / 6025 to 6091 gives 0.469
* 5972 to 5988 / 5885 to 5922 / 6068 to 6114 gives -0.185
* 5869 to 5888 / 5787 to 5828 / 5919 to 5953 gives 0.188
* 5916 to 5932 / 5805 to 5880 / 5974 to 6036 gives 0.054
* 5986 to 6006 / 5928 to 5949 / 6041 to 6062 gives 0.033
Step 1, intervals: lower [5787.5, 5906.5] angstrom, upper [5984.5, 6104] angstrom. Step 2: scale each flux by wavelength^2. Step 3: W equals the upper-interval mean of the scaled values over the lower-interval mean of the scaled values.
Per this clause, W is 1.23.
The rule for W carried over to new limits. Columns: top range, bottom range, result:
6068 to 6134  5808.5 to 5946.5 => 1.24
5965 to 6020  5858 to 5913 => 1.34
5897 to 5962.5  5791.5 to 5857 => 0.95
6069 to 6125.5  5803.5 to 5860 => 1.13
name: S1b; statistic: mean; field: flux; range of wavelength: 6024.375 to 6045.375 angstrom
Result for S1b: 9.73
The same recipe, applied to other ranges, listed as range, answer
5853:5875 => 8.79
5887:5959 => 7.91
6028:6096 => 9.92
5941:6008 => 9.31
